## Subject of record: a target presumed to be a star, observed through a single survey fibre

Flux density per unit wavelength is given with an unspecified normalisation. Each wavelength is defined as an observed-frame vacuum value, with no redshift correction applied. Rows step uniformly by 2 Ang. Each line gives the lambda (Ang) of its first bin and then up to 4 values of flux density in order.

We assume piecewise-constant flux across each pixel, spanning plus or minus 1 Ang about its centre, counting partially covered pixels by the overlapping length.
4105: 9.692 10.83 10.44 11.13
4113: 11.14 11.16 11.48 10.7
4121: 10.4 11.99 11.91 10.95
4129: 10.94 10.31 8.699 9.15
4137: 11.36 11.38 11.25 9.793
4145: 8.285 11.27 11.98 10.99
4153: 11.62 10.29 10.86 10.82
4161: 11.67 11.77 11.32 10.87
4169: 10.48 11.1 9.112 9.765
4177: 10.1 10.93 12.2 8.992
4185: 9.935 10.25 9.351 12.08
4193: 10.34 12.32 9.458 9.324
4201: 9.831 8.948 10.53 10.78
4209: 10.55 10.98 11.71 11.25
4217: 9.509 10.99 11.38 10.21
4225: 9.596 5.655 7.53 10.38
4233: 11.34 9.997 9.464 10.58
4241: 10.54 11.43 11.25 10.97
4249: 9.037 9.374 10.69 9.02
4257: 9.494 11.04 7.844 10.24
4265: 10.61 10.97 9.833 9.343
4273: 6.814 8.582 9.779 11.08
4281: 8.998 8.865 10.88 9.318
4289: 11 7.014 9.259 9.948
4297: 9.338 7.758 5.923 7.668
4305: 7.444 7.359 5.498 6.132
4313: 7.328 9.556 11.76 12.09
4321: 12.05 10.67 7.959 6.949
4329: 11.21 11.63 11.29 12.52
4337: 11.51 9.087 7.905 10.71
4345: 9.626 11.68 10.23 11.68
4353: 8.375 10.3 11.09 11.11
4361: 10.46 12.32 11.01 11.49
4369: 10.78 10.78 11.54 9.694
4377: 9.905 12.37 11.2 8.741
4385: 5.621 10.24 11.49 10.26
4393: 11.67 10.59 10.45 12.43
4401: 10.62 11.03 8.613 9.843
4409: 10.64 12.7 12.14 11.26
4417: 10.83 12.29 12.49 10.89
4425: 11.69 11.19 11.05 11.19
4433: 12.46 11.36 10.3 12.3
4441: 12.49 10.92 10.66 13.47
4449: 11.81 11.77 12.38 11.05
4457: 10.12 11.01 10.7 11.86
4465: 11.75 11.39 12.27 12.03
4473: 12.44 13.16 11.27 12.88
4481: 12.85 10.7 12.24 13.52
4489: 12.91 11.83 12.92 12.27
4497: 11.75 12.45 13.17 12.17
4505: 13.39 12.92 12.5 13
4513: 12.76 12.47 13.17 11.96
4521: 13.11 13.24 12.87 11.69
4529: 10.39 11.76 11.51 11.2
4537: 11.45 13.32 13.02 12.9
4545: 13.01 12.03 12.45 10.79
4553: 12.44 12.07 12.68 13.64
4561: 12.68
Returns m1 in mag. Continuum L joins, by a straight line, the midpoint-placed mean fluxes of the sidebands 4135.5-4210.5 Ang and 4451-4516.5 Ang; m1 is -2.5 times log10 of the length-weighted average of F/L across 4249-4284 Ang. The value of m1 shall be 0.16 mag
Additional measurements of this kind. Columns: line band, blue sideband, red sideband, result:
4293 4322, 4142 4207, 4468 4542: 0.30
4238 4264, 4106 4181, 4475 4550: 0.12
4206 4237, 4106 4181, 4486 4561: 0.10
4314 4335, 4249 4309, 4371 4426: -0.09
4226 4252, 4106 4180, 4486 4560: 0.14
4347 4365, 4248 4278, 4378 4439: -0.03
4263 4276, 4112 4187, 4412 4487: 0.18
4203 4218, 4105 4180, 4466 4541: 0.04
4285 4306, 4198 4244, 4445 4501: 0.24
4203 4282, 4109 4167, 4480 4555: 0.13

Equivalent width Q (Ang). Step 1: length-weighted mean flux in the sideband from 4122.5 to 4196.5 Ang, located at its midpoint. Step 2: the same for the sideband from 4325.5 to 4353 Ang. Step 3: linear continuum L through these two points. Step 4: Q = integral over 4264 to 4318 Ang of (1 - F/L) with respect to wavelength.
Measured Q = 8.4 Ang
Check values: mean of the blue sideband 10.7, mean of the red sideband 10.3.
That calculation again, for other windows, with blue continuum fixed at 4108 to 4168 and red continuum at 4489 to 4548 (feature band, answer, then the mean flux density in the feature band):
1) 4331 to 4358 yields 2.8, 10.5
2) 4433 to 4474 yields 1.8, 11.6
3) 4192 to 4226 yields 2.1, 10.5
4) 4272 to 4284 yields 2.5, 9.02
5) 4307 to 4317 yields 3.4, 7.61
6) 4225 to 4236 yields 2.2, 9.04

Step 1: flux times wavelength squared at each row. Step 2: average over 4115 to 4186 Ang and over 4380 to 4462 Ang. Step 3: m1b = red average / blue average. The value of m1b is 1.17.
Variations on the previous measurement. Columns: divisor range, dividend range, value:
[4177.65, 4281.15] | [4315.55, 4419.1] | 1.13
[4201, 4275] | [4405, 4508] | 1.31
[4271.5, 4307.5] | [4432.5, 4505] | 1.49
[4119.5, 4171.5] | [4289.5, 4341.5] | 0.92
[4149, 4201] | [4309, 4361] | 1.02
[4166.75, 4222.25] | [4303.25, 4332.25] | 0.92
